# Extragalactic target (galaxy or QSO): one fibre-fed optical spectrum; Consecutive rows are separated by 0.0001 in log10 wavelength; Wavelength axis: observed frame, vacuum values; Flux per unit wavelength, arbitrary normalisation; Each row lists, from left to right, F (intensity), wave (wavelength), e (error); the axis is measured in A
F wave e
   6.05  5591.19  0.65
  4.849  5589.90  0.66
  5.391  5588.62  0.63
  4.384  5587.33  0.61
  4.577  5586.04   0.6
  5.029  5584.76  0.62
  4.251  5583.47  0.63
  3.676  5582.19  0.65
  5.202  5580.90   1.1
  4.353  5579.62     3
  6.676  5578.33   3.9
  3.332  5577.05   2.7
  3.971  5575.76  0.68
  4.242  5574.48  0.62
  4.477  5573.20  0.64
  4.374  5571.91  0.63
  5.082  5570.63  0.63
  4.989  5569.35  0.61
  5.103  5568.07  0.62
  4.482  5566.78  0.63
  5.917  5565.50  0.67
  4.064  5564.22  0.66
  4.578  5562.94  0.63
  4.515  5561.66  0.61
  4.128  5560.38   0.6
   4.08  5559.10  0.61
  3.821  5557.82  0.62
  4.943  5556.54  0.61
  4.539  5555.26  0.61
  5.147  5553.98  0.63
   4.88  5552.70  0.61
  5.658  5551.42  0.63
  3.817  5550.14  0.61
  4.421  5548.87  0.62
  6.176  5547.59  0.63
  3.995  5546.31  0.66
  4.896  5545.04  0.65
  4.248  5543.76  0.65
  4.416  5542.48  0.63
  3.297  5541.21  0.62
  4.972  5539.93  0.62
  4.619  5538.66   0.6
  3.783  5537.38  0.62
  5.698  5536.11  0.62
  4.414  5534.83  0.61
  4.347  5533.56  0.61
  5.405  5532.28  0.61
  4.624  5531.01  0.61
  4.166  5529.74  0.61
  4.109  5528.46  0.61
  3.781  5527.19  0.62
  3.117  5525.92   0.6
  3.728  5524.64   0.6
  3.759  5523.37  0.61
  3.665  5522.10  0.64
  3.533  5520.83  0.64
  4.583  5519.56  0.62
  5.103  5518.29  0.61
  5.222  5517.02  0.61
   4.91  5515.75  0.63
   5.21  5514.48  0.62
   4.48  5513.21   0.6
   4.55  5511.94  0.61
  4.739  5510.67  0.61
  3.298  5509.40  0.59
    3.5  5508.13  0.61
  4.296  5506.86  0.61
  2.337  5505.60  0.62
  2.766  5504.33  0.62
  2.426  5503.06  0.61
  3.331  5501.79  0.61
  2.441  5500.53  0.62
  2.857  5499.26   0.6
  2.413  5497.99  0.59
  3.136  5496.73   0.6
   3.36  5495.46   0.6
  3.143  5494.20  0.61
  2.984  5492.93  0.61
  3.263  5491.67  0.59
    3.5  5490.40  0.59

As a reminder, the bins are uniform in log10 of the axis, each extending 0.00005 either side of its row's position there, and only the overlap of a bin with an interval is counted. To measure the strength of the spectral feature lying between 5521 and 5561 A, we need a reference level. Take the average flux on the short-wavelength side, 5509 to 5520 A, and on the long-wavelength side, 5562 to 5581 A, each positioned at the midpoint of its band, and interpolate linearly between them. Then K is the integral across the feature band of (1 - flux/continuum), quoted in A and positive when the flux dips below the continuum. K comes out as 2.6 A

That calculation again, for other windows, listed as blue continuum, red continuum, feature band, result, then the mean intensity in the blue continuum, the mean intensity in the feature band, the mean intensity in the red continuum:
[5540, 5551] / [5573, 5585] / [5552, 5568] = -0.47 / 4.46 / 4.61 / 4.51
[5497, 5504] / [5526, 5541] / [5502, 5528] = -3.57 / 2.72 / 3.94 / 4.45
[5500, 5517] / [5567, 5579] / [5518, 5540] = -1.09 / 3.78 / 4.27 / 4.68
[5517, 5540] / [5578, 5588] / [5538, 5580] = -0.76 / 4.31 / 4.61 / 4.71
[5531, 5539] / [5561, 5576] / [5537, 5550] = 0.62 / 4.71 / 4.47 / 4.67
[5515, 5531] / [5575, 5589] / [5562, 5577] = -0.32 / 4.17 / 4.61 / 4.6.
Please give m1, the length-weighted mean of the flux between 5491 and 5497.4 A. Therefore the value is 3.17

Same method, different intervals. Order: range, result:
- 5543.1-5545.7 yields 4.56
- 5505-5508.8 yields 3.39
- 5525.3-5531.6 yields 3.96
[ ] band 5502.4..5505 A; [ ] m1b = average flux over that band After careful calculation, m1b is 2.59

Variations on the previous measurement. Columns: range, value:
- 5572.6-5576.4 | 4.24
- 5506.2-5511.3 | 3.95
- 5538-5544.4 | 4.31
